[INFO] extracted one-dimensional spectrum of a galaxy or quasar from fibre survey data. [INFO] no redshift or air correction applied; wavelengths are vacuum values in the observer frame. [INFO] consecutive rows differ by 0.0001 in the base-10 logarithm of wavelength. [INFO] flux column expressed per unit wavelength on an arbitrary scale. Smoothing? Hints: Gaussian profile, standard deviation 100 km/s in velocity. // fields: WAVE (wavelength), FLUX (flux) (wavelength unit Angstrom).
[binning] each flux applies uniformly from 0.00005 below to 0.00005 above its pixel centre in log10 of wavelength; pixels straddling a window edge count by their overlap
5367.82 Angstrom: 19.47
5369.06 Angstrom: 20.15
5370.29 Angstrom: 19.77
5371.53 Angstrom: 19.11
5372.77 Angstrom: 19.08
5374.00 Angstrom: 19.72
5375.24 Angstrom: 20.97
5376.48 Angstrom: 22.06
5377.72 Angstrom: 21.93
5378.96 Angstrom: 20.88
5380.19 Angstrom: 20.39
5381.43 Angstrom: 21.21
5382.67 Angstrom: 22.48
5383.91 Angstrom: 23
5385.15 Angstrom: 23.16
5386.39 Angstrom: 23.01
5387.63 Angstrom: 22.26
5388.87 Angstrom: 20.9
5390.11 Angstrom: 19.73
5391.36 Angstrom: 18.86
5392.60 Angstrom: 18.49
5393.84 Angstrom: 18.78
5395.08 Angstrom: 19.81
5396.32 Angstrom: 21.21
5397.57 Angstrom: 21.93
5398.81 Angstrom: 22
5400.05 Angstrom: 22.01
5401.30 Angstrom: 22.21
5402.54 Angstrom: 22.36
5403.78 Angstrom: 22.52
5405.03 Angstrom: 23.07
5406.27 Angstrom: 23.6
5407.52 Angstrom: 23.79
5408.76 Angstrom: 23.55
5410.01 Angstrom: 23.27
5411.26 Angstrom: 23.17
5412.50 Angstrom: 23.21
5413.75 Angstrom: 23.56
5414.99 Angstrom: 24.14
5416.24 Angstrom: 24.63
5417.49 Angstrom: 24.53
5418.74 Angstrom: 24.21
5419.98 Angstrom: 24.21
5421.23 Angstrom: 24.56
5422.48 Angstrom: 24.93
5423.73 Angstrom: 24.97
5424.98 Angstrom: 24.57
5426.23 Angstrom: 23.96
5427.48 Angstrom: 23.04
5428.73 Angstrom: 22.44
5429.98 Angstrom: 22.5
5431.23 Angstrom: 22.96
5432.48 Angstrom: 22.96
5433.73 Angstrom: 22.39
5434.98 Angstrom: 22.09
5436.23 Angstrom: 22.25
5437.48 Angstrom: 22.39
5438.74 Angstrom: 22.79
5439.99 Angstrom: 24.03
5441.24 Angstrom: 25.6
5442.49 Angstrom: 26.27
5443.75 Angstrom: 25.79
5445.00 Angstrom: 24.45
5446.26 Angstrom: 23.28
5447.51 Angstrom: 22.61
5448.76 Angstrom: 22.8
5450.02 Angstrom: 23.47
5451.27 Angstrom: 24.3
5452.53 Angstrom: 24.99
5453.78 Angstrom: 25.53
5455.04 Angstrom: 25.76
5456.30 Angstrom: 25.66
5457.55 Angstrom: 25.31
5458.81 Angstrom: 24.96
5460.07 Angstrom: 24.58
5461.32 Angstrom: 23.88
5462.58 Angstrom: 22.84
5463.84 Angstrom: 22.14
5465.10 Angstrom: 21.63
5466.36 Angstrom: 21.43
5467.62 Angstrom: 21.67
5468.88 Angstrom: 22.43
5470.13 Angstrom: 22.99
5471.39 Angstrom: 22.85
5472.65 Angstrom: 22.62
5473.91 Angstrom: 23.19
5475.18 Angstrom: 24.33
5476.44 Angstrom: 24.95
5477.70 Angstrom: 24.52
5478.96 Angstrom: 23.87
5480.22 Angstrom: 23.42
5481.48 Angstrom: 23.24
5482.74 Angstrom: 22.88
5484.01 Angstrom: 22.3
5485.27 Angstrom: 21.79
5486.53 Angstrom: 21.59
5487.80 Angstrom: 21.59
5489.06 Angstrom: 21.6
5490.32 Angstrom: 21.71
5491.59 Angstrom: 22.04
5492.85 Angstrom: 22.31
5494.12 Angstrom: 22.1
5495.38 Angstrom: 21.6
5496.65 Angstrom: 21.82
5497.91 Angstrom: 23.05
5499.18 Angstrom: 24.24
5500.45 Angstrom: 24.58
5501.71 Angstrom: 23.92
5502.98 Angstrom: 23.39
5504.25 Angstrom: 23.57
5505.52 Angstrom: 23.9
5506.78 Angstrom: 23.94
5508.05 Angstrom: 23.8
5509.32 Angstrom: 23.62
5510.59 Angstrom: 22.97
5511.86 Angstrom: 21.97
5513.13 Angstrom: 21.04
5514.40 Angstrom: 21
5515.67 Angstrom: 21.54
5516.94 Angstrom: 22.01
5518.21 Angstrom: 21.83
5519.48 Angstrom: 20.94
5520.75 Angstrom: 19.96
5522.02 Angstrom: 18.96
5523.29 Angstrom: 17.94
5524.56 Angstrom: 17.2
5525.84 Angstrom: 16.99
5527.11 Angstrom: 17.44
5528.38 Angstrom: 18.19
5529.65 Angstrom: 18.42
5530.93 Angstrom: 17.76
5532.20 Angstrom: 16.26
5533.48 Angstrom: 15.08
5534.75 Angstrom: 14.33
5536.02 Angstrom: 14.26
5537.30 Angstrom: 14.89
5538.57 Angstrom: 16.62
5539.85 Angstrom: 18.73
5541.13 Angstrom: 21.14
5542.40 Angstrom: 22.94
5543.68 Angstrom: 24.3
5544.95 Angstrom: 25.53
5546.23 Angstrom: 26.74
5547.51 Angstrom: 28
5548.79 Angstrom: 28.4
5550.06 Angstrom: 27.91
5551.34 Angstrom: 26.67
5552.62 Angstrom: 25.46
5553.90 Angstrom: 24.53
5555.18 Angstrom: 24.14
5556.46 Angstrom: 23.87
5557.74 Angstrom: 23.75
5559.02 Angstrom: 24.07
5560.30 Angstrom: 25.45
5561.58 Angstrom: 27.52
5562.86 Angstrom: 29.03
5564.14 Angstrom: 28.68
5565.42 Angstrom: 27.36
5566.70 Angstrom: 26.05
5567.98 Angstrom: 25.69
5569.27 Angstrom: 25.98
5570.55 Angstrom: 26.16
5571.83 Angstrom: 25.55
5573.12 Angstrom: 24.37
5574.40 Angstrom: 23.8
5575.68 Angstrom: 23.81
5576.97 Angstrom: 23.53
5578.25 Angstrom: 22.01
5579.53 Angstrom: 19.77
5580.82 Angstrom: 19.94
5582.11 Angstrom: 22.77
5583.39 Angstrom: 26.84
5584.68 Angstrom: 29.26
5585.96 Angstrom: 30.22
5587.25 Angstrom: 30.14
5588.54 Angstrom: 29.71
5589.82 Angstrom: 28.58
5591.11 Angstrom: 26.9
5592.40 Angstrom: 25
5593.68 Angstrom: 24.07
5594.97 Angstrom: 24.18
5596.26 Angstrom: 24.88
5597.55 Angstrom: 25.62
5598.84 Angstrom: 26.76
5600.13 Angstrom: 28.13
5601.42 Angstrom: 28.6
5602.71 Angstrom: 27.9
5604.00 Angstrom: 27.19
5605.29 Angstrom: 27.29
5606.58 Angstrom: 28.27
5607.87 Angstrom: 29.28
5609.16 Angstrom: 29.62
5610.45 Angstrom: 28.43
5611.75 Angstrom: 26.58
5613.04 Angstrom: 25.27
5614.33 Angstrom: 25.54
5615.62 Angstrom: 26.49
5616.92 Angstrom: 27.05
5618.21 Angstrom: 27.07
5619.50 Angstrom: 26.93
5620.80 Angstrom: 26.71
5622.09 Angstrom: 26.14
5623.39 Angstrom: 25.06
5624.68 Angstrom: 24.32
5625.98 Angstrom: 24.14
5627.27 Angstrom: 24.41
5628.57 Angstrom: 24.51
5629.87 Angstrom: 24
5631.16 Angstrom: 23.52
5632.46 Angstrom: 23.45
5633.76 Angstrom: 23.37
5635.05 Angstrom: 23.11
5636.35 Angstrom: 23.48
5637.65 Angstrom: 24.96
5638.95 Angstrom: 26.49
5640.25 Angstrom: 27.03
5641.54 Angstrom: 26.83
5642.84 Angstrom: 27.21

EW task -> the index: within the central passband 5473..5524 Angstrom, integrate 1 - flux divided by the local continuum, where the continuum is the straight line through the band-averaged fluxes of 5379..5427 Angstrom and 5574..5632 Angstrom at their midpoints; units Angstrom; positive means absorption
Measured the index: 3.7 Angstrom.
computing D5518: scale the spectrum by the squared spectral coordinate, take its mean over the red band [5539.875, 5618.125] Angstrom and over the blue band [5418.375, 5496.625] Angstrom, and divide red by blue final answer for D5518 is 1.2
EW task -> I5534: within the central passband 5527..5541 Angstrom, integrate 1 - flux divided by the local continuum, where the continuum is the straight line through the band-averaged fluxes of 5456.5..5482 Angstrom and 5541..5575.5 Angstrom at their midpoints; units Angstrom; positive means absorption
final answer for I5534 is 4.7 Angstrom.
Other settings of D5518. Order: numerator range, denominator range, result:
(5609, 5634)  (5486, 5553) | 1.24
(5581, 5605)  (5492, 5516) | 1.22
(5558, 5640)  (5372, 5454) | 1.22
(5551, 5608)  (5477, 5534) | 1.24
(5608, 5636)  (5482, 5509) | 1.17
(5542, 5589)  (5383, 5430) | 1.20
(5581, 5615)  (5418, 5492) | 1.22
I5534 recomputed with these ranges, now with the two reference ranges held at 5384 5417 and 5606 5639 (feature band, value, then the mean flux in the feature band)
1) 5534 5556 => 1.7 Angstrom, 22.6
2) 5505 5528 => 3.0 Angstrom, 20.9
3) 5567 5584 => 0.7 Angstrom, 23.9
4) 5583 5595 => -1.2 Angstrom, 27.7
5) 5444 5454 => -0.4 Angstrom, 24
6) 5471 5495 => 0.7 Angstrom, 22.8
